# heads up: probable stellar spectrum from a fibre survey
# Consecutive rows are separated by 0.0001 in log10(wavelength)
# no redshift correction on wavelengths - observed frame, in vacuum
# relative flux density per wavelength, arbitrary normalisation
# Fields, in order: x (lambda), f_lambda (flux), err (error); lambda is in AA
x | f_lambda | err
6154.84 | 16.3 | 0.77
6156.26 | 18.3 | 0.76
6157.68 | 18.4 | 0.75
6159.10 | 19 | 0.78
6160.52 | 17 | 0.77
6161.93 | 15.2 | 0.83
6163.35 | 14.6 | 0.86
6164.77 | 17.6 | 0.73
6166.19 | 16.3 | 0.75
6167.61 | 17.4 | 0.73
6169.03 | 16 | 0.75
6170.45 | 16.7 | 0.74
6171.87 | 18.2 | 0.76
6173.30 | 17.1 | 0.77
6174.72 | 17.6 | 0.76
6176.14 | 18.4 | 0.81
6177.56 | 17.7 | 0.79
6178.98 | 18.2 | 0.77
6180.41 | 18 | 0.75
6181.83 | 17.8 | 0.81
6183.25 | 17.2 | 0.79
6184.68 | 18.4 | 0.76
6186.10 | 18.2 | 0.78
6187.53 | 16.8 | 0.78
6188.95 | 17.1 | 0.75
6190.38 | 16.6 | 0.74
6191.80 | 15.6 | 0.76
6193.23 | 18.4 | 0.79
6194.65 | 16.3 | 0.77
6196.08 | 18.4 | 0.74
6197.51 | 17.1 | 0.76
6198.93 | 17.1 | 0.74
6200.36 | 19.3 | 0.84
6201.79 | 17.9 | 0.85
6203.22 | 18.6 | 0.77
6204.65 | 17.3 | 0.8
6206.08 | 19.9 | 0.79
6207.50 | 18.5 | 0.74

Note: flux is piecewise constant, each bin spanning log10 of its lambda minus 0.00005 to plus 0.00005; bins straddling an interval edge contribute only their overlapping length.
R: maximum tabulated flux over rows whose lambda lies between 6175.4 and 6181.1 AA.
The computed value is 18.4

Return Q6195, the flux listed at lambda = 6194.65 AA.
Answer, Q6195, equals 16.3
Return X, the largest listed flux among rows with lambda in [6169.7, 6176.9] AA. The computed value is 18.4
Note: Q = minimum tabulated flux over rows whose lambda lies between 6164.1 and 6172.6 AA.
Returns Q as 16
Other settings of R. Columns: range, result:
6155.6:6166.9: 19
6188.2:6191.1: 17.1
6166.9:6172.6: 18.2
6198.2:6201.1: 19.3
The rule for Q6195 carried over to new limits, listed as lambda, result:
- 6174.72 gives 17.6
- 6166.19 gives 16.3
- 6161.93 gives 15.2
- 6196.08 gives 18.4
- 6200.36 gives 19.3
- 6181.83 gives 17.8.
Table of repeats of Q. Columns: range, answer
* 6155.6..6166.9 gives 14.6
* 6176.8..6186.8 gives 17.2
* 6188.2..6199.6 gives 15.6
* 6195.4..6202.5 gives 17.1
